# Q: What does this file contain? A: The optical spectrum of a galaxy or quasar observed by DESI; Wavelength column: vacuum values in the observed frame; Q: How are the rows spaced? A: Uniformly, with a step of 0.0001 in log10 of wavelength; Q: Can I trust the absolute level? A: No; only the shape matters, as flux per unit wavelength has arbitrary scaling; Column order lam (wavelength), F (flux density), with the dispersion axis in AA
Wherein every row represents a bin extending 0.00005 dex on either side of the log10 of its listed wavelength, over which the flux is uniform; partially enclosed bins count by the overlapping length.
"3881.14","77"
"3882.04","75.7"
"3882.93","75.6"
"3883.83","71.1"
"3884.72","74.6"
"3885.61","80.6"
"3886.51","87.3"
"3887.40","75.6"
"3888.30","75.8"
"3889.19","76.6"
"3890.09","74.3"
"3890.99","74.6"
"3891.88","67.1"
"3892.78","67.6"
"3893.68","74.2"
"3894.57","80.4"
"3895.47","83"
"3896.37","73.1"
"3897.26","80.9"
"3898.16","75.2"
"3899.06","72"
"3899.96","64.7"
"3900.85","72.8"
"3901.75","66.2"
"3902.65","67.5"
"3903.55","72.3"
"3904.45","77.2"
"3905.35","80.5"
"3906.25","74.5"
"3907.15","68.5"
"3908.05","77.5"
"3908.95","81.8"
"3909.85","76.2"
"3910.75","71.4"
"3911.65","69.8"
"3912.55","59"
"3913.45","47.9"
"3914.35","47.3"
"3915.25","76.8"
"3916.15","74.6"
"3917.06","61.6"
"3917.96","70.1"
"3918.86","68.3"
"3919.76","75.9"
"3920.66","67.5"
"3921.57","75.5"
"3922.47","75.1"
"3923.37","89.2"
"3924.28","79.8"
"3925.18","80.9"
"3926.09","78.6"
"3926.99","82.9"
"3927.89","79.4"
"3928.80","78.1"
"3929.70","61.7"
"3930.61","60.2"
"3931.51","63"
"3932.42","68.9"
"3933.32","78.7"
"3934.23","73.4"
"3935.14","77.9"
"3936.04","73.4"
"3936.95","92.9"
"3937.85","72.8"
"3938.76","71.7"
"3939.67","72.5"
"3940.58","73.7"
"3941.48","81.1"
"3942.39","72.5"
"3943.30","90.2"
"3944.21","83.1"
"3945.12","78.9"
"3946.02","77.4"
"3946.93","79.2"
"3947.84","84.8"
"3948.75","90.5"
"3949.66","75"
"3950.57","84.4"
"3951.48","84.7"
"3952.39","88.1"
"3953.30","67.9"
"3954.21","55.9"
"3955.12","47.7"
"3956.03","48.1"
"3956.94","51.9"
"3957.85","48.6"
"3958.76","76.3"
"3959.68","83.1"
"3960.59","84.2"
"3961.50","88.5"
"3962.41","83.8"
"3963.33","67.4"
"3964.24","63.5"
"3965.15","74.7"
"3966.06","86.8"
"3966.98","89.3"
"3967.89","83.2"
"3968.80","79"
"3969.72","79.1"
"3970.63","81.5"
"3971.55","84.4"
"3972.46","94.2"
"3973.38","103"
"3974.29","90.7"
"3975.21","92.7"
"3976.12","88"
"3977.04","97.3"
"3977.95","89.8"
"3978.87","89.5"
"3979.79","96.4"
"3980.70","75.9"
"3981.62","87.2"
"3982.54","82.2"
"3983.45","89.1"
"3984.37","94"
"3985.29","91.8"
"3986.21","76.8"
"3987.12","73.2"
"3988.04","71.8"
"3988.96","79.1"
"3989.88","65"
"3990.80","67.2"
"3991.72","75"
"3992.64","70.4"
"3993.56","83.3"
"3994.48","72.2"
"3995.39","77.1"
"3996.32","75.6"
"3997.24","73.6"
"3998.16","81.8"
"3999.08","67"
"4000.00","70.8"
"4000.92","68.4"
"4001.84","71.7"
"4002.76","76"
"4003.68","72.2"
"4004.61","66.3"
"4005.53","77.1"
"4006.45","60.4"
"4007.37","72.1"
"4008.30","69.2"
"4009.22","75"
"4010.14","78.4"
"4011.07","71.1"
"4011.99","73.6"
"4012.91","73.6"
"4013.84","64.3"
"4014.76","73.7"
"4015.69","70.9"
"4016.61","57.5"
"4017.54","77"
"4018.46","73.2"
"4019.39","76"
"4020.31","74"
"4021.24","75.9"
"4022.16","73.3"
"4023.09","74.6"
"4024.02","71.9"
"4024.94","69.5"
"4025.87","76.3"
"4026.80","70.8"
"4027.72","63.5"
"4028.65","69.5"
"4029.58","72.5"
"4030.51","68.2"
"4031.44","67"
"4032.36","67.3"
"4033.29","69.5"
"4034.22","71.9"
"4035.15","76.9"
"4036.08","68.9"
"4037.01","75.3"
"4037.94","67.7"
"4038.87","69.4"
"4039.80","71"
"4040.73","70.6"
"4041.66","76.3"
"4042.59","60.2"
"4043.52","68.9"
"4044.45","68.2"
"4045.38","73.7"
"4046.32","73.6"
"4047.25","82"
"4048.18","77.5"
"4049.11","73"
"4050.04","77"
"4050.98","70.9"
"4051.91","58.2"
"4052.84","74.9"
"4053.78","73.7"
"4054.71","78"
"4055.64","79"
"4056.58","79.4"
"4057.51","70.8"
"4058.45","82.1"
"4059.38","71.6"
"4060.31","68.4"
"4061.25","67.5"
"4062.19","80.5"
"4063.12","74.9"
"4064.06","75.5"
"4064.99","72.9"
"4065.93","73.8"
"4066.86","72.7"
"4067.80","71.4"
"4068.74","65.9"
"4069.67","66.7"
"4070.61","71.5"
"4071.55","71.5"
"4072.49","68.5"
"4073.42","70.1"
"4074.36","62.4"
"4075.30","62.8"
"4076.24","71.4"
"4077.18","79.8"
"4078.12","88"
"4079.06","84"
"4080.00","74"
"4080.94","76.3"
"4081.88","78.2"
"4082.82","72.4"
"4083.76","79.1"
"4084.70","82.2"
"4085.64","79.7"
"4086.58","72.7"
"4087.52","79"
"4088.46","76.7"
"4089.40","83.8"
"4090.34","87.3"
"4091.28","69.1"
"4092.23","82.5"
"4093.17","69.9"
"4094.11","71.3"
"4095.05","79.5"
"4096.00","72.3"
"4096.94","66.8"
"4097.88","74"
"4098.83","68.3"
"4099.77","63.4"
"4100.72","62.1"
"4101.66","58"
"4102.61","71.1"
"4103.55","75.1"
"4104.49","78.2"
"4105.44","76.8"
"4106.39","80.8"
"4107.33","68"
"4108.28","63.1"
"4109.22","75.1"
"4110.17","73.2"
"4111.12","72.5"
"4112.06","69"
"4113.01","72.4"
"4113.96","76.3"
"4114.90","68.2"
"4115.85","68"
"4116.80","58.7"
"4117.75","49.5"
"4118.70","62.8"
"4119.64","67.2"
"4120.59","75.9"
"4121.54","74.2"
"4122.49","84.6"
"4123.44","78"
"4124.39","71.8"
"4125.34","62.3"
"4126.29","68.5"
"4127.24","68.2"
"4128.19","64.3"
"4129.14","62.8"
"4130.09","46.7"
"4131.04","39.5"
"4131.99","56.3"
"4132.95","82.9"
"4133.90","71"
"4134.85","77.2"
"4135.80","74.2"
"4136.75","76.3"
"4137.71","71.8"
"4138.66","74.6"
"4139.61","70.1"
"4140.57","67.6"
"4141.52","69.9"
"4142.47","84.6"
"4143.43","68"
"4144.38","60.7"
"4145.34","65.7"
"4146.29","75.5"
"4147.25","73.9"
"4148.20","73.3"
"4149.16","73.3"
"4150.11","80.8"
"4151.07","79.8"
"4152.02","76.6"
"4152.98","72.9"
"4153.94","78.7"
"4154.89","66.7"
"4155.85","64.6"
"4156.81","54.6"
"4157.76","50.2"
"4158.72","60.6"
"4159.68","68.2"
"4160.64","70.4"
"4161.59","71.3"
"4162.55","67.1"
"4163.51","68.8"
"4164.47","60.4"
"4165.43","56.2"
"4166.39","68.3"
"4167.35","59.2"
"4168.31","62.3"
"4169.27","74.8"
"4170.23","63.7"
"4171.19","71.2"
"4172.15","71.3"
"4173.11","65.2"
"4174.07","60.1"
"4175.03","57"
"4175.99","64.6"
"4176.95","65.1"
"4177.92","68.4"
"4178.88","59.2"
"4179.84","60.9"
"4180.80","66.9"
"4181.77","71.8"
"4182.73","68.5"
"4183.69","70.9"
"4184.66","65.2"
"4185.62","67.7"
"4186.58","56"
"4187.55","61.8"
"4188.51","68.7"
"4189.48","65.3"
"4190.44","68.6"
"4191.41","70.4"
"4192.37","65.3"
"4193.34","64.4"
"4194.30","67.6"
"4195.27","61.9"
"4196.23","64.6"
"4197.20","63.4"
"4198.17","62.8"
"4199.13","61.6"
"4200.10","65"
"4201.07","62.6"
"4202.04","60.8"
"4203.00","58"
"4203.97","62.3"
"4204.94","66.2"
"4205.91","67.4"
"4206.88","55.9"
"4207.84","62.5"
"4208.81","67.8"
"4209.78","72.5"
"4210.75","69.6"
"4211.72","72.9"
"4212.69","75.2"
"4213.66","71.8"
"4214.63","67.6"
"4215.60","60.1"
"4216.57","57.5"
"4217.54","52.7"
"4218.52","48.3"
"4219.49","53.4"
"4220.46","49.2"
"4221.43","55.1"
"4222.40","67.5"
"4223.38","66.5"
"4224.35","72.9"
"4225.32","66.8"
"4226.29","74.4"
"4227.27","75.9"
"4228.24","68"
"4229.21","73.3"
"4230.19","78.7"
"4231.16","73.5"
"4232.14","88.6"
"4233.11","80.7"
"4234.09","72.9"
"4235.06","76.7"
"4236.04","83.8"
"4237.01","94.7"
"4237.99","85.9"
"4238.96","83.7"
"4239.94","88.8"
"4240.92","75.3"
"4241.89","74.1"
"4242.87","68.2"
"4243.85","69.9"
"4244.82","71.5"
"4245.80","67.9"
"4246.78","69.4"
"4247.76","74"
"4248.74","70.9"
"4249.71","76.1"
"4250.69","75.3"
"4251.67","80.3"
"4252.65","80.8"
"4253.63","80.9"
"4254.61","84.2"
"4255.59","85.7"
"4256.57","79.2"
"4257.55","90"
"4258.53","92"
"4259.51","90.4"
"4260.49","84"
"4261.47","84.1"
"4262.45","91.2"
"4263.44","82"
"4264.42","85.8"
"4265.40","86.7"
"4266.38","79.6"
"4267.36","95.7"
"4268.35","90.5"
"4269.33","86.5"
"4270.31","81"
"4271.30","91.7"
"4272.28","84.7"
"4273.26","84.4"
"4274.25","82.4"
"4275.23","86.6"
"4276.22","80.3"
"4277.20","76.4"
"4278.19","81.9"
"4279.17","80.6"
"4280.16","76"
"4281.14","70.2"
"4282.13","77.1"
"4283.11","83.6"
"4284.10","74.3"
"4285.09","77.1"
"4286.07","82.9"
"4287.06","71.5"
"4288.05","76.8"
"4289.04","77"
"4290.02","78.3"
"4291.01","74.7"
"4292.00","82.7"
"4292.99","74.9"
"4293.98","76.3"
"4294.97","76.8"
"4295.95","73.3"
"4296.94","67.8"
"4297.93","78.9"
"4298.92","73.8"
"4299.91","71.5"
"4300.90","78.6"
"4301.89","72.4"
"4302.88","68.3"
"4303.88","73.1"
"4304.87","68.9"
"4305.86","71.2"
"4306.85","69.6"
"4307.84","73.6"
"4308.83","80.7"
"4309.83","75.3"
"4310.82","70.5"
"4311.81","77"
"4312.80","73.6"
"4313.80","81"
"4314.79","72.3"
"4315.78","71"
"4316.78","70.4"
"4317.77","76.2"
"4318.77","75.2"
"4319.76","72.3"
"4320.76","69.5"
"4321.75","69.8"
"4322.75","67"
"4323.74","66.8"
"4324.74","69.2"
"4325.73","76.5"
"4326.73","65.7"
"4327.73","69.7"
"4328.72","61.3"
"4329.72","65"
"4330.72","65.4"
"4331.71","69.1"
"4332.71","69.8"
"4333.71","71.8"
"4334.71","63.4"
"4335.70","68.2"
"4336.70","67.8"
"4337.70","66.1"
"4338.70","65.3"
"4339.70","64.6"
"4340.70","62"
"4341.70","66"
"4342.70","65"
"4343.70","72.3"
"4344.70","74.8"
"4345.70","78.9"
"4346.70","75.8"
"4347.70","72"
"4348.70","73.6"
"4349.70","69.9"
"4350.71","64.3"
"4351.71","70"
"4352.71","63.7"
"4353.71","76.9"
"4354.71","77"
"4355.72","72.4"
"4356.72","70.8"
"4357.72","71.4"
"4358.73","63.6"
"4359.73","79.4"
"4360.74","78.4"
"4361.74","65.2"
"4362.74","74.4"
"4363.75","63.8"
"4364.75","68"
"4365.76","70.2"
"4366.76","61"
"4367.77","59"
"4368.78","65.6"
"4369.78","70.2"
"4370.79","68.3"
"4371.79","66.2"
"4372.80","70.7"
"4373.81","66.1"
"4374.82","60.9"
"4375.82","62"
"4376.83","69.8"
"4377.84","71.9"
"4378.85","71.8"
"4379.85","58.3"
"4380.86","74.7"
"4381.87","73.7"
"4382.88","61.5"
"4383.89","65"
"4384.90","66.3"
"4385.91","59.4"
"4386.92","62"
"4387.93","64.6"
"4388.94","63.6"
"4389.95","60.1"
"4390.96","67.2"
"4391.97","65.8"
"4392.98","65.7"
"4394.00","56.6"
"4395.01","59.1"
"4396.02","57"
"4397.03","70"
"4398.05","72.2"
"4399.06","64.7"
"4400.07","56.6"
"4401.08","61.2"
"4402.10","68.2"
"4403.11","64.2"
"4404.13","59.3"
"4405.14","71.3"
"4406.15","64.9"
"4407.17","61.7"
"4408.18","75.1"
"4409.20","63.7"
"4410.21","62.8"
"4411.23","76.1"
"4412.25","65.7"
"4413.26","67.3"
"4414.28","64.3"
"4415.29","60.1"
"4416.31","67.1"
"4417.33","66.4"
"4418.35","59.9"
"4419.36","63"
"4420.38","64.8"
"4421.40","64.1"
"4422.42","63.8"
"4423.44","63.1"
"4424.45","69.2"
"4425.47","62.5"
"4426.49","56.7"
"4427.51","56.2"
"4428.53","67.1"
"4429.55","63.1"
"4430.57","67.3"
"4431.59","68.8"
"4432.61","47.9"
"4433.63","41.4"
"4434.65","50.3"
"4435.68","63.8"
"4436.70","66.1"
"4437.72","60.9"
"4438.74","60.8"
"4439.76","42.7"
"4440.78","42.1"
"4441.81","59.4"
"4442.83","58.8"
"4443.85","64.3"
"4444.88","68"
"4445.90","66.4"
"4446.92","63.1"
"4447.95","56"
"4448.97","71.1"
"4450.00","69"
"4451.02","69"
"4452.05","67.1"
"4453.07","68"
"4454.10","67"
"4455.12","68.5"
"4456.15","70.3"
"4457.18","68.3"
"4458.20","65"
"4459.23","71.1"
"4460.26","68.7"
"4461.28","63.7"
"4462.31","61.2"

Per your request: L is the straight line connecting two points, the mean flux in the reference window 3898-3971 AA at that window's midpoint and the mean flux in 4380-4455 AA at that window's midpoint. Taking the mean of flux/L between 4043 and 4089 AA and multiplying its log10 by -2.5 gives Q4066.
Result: -0.04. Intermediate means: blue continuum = 73.9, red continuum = 63.3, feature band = 73.9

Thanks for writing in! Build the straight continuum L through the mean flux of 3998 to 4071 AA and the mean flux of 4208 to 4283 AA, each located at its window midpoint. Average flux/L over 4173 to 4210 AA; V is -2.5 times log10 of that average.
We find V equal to 0.17 mag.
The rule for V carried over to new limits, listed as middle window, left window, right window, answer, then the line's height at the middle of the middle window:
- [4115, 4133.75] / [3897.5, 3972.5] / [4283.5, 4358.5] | 0.118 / 73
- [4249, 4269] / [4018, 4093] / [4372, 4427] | -0.232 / 68.3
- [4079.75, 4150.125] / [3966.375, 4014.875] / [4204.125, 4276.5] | 0.090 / 77.4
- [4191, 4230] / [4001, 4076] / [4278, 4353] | 0.117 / 72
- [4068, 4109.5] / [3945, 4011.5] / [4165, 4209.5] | -0.040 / 70.7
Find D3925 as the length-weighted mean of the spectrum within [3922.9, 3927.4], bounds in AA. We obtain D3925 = 82.2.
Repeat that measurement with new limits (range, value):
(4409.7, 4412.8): 68.2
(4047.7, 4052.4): 71.5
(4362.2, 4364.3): 69.1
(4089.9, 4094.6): 76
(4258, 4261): 88.9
